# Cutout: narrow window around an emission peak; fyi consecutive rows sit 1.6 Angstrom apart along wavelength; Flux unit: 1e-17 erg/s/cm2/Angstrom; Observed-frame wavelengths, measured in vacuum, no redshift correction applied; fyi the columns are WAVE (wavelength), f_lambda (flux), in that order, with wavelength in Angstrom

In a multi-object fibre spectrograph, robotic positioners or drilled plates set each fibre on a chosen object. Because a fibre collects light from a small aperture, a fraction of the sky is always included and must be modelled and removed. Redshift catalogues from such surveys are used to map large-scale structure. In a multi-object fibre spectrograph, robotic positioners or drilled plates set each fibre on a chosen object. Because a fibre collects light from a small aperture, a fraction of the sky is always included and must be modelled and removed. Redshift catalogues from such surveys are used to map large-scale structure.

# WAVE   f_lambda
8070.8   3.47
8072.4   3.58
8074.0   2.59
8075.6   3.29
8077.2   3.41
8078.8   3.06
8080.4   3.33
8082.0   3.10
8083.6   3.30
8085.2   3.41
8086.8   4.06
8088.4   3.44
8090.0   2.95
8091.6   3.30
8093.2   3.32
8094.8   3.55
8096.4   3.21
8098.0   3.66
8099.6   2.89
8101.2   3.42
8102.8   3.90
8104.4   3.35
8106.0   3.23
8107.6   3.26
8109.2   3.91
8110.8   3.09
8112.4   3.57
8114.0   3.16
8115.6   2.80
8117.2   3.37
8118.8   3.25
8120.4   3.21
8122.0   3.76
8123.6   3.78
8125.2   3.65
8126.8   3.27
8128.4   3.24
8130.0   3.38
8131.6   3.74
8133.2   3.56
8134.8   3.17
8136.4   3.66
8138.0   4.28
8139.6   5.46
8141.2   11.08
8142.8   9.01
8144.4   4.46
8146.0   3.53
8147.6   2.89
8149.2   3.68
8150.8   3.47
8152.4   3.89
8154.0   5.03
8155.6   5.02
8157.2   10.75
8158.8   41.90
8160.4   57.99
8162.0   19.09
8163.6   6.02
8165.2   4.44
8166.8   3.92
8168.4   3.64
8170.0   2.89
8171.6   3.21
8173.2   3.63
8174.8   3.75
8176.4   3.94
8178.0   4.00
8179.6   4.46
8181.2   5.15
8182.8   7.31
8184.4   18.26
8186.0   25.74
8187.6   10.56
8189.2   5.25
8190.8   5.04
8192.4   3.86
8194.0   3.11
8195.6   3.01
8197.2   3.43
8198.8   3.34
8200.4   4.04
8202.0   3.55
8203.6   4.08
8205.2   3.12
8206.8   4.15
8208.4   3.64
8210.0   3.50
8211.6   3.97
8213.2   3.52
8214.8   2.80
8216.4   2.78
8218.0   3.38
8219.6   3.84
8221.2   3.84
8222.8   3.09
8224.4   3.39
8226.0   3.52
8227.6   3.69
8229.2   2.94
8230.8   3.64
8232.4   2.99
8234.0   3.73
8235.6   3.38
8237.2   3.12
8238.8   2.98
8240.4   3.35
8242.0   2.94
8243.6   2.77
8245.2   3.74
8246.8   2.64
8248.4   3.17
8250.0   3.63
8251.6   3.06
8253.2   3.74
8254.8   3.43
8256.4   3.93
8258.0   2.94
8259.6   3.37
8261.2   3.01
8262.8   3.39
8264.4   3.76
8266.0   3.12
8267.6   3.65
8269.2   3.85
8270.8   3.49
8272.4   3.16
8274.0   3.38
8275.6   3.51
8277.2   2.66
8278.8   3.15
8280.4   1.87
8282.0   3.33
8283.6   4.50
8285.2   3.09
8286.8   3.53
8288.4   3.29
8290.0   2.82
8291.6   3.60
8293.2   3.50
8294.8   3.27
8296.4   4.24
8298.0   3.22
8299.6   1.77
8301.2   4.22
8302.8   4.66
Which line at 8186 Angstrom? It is [N II]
